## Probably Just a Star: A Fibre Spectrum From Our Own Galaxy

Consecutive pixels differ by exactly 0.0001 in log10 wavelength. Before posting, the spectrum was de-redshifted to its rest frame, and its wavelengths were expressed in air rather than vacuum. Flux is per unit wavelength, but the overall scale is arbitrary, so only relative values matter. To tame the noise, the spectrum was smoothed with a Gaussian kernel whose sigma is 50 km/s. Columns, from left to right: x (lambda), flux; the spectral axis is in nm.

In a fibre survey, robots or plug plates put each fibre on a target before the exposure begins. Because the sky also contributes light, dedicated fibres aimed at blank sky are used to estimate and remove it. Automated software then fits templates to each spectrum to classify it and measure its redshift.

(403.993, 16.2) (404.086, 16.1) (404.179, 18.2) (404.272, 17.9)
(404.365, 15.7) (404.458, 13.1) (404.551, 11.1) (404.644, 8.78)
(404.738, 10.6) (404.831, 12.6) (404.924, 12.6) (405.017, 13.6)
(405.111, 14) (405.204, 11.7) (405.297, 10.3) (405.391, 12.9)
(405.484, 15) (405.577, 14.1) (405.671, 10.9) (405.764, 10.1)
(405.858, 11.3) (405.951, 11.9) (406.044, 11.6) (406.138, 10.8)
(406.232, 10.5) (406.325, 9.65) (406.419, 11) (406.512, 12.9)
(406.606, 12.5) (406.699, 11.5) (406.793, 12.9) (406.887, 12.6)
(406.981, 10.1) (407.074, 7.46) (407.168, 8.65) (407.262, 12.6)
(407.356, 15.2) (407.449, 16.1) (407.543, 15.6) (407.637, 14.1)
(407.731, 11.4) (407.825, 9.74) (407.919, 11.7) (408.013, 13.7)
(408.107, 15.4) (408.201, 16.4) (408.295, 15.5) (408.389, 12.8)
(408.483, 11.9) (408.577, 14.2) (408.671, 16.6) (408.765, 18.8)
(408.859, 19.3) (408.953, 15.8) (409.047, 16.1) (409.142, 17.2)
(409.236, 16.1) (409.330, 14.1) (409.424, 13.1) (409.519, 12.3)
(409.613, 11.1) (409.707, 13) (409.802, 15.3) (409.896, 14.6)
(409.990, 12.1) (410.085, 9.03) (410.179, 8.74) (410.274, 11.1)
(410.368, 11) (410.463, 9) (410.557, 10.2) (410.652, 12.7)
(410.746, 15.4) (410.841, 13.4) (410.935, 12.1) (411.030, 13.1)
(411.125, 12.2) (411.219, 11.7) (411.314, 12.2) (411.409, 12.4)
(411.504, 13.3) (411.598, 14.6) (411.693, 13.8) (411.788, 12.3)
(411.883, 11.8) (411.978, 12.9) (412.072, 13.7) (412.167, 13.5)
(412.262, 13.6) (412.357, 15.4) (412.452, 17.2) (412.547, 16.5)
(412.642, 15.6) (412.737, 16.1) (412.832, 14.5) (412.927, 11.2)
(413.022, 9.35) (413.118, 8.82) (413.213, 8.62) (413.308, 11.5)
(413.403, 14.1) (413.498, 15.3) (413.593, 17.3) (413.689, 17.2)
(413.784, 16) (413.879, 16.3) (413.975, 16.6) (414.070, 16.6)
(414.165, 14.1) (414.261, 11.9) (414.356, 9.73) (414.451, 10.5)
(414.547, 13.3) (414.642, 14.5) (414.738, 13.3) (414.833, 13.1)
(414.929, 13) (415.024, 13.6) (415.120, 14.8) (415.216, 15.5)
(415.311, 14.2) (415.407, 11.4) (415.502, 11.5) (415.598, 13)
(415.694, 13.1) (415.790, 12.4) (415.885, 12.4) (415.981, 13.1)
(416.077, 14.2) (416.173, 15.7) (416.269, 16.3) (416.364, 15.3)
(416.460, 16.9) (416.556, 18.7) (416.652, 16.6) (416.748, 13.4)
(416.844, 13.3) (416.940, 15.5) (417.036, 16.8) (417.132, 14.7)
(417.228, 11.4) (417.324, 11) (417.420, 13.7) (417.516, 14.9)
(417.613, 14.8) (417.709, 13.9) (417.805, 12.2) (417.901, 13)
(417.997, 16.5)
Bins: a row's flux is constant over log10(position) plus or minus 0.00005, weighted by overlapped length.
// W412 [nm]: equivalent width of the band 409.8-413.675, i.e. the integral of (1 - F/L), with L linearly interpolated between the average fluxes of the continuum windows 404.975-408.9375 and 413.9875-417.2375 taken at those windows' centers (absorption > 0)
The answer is 0.18 nm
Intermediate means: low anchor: 12.9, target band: 12.9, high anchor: 14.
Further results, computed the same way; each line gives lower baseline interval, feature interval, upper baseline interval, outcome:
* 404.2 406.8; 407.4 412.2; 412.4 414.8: -0.13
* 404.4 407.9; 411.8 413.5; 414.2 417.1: 0.01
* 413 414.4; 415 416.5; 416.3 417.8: 0.03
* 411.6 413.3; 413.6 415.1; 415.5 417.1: -0.02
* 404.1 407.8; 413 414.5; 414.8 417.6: 0.03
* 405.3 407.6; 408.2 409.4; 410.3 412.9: -0.30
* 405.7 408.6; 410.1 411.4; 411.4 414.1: 0.16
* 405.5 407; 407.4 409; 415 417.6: -0.33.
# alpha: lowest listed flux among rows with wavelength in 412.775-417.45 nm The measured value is 8.62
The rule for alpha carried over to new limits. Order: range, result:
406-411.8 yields 7.46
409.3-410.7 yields 8.74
